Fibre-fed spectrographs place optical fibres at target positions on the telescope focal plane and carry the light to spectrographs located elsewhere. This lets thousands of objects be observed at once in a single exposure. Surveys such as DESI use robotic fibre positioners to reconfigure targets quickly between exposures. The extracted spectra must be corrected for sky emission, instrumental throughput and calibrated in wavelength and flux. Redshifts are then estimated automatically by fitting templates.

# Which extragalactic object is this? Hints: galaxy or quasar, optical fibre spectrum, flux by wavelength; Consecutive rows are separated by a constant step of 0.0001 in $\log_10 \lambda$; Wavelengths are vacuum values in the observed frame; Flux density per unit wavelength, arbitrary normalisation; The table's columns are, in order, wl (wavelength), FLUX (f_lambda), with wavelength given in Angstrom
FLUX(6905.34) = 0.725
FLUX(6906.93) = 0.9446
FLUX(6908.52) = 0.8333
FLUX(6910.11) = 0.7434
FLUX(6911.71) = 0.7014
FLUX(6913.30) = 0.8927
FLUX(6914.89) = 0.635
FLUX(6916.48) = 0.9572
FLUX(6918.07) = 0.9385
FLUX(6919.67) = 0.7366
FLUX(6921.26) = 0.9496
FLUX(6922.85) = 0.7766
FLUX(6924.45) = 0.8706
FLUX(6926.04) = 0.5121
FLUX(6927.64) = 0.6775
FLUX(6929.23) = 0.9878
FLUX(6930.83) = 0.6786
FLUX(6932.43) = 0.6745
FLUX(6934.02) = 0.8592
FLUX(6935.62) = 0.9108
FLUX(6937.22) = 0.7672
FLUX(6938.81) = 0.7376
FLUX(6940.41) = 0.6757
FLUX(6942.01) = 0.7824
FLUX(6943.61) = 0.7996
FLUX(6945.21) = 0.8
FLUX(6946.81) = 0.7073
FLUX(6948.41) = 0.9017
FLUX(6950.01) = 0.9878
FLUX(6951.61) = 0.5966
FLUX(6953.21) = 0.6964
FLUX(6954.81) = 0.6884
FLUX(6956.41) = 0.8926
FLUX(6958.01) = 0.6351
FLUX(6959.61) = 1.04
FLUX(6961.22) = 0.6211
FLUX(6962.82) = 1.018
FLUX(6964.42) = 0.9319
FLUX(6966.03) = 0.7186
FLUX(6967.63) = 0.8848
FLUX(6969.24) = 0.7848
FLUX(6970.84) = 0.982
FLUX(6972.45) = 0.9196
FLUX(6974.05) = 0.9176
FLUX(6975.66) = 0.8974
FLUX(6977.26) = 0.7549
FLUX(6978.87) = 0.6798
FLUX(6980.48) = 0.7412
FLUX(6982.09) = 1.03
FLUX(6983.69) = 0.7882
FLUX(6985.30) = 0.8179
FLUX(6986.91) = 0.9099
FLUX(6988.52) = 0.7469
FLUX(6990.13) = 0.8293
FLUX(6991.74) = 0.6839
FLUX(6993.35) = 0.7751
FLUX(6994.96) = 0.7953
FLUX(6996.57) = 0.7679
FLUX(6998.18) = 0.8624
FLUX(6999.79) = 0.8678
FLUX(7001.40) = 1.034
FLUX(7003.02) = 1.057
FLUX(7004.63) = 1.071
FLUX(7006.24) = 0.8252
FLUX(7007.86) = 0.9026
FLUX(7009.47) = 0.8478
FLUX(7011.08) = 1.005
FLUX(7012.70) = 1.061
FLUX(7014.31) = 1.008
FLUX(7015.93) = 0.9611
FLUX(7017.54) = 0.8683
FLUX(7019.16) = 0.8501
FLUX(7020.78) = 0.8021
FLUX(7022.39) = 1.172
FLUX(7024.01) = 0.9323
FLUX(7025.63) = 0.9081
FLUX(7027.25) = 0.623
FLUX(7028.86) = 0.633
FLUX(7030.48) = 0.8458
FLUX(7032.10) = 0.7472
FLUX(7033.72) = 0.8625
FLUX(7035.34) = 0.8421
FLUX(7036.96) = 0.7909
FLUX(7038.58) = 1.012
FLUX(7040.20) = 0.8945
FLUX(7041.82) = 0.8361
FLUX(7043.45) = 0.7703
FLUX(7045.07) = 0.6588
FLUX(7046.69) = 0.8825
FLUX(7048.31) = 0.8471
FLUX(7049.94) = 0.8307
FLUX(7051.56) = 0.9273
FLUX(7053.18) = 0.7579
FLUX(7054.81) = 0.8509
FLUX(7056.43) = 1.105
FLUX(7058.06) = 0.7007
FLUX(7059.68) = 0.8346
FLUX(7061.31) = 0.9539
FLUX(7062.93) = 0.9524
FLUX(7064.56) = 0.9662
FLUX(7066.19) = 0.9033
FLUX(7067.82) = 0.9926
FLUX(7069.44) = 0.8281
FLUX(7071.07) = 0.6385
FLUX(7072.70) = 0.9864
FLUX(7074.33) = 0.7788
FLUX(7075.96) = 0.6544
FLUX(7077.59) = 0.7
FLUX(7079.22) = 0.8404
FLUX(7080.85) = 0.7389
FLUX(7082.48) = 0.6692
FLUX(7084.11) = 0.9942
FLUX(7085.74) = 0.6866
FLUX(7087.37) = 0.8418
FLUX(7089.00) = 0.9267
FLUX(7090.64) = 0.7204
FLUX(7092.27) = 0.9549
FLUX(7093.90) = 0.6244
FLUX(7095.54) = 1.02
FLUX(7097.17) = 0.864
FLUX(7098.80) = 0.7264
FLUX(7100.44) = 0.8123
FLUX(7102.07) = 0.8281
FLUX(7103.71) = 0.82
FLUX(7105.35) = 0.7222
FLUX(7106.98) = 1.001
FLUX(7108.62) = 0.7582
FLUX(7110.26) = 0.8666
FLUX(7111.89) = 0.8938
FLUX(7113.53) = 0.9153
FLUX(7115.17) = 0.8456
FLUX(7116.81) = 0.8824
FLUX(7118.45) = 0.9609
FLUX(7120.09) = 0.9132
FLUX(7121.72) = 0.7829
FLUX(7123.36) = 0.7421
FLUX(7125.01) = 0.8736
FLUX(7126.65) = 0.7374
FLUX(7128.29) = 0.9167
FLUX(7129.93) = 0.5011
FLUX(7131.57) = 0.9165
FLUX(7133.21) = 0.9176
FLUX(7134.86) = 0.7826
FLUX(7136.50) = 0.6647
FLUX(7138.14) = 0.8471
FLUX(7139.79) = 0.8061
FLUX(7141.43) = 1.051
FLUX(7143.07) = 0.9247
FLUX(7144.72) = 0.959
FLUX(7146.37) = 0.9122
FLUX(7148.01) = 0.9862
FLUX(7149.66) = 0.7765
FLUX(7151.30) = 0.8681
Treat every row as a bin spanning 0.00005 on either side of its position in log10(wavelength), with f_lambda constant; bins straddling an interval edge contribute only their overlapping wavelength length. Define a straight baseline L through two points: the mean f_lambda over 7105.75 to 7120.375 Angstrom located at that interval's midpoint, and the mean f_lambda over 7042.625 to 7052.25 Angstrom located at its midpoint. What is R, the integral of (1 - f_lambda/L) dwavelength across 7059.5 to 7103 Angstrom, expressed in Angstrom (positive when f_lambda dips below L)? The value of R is 1.1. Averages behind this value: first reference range 0.818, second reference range 0.887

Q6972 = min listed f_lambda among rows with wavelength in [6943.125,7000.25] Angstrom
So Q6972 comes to 0.5966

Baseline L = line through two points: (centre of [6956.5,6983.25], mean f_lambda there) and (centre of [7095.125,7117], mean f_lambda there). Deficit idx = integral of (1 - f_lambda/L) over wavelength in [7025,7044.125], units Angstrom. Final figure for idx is 0.8 Angstrom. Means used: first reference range 0.848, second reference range 0.85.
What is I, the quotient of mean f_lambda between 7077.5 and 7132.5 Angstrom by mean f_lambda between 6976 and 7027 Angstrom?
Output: 0.9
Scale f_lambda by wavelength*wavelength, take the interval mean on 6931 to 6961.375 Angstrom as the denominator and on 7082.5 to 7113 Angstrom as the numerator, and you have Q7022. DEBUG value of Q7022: 1.1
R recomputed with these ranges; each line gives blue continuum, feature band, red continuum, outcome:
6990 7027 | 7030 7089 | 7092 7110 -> 1.67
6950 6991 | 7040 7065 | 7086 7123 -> -0.63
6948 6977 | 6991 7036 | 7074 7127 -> -2.57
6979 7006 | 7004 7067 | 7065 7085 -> -3.32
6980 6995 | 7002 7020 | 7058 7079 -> -2.82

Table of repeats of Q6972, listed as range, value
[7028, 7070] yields 0.633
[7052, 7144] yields 0.5011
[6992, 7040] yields 0.623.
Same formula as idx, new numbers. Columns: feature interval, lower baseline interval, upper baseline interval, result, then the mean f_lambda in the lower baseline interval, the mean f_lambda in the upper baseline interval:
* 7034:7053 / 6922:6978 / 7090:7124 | -0.37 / 0.803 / 0.842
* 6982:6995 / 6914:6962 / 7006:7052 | 0.32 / 0.783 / 0.867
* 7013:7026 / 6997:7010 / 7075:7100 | -0.55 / 0.931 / 0.798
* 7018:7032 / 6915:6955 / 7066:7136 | -0.61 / 0.786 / 0.824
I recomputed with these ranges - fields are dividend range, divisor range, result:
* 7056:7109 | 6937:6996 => 1.03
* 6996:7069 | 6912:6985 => 1.09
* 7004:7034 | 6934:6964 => 1.12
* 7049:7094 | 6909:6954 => 1.07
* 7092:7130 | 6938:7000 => 1.03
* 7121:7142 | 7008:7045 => 0.93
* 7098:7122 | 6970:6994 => 1.02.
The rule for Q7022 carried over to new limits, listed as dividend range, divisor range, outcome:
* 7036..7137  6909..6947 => 1.11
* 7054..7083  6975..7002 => 1.05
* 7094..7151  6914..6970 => 1.12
